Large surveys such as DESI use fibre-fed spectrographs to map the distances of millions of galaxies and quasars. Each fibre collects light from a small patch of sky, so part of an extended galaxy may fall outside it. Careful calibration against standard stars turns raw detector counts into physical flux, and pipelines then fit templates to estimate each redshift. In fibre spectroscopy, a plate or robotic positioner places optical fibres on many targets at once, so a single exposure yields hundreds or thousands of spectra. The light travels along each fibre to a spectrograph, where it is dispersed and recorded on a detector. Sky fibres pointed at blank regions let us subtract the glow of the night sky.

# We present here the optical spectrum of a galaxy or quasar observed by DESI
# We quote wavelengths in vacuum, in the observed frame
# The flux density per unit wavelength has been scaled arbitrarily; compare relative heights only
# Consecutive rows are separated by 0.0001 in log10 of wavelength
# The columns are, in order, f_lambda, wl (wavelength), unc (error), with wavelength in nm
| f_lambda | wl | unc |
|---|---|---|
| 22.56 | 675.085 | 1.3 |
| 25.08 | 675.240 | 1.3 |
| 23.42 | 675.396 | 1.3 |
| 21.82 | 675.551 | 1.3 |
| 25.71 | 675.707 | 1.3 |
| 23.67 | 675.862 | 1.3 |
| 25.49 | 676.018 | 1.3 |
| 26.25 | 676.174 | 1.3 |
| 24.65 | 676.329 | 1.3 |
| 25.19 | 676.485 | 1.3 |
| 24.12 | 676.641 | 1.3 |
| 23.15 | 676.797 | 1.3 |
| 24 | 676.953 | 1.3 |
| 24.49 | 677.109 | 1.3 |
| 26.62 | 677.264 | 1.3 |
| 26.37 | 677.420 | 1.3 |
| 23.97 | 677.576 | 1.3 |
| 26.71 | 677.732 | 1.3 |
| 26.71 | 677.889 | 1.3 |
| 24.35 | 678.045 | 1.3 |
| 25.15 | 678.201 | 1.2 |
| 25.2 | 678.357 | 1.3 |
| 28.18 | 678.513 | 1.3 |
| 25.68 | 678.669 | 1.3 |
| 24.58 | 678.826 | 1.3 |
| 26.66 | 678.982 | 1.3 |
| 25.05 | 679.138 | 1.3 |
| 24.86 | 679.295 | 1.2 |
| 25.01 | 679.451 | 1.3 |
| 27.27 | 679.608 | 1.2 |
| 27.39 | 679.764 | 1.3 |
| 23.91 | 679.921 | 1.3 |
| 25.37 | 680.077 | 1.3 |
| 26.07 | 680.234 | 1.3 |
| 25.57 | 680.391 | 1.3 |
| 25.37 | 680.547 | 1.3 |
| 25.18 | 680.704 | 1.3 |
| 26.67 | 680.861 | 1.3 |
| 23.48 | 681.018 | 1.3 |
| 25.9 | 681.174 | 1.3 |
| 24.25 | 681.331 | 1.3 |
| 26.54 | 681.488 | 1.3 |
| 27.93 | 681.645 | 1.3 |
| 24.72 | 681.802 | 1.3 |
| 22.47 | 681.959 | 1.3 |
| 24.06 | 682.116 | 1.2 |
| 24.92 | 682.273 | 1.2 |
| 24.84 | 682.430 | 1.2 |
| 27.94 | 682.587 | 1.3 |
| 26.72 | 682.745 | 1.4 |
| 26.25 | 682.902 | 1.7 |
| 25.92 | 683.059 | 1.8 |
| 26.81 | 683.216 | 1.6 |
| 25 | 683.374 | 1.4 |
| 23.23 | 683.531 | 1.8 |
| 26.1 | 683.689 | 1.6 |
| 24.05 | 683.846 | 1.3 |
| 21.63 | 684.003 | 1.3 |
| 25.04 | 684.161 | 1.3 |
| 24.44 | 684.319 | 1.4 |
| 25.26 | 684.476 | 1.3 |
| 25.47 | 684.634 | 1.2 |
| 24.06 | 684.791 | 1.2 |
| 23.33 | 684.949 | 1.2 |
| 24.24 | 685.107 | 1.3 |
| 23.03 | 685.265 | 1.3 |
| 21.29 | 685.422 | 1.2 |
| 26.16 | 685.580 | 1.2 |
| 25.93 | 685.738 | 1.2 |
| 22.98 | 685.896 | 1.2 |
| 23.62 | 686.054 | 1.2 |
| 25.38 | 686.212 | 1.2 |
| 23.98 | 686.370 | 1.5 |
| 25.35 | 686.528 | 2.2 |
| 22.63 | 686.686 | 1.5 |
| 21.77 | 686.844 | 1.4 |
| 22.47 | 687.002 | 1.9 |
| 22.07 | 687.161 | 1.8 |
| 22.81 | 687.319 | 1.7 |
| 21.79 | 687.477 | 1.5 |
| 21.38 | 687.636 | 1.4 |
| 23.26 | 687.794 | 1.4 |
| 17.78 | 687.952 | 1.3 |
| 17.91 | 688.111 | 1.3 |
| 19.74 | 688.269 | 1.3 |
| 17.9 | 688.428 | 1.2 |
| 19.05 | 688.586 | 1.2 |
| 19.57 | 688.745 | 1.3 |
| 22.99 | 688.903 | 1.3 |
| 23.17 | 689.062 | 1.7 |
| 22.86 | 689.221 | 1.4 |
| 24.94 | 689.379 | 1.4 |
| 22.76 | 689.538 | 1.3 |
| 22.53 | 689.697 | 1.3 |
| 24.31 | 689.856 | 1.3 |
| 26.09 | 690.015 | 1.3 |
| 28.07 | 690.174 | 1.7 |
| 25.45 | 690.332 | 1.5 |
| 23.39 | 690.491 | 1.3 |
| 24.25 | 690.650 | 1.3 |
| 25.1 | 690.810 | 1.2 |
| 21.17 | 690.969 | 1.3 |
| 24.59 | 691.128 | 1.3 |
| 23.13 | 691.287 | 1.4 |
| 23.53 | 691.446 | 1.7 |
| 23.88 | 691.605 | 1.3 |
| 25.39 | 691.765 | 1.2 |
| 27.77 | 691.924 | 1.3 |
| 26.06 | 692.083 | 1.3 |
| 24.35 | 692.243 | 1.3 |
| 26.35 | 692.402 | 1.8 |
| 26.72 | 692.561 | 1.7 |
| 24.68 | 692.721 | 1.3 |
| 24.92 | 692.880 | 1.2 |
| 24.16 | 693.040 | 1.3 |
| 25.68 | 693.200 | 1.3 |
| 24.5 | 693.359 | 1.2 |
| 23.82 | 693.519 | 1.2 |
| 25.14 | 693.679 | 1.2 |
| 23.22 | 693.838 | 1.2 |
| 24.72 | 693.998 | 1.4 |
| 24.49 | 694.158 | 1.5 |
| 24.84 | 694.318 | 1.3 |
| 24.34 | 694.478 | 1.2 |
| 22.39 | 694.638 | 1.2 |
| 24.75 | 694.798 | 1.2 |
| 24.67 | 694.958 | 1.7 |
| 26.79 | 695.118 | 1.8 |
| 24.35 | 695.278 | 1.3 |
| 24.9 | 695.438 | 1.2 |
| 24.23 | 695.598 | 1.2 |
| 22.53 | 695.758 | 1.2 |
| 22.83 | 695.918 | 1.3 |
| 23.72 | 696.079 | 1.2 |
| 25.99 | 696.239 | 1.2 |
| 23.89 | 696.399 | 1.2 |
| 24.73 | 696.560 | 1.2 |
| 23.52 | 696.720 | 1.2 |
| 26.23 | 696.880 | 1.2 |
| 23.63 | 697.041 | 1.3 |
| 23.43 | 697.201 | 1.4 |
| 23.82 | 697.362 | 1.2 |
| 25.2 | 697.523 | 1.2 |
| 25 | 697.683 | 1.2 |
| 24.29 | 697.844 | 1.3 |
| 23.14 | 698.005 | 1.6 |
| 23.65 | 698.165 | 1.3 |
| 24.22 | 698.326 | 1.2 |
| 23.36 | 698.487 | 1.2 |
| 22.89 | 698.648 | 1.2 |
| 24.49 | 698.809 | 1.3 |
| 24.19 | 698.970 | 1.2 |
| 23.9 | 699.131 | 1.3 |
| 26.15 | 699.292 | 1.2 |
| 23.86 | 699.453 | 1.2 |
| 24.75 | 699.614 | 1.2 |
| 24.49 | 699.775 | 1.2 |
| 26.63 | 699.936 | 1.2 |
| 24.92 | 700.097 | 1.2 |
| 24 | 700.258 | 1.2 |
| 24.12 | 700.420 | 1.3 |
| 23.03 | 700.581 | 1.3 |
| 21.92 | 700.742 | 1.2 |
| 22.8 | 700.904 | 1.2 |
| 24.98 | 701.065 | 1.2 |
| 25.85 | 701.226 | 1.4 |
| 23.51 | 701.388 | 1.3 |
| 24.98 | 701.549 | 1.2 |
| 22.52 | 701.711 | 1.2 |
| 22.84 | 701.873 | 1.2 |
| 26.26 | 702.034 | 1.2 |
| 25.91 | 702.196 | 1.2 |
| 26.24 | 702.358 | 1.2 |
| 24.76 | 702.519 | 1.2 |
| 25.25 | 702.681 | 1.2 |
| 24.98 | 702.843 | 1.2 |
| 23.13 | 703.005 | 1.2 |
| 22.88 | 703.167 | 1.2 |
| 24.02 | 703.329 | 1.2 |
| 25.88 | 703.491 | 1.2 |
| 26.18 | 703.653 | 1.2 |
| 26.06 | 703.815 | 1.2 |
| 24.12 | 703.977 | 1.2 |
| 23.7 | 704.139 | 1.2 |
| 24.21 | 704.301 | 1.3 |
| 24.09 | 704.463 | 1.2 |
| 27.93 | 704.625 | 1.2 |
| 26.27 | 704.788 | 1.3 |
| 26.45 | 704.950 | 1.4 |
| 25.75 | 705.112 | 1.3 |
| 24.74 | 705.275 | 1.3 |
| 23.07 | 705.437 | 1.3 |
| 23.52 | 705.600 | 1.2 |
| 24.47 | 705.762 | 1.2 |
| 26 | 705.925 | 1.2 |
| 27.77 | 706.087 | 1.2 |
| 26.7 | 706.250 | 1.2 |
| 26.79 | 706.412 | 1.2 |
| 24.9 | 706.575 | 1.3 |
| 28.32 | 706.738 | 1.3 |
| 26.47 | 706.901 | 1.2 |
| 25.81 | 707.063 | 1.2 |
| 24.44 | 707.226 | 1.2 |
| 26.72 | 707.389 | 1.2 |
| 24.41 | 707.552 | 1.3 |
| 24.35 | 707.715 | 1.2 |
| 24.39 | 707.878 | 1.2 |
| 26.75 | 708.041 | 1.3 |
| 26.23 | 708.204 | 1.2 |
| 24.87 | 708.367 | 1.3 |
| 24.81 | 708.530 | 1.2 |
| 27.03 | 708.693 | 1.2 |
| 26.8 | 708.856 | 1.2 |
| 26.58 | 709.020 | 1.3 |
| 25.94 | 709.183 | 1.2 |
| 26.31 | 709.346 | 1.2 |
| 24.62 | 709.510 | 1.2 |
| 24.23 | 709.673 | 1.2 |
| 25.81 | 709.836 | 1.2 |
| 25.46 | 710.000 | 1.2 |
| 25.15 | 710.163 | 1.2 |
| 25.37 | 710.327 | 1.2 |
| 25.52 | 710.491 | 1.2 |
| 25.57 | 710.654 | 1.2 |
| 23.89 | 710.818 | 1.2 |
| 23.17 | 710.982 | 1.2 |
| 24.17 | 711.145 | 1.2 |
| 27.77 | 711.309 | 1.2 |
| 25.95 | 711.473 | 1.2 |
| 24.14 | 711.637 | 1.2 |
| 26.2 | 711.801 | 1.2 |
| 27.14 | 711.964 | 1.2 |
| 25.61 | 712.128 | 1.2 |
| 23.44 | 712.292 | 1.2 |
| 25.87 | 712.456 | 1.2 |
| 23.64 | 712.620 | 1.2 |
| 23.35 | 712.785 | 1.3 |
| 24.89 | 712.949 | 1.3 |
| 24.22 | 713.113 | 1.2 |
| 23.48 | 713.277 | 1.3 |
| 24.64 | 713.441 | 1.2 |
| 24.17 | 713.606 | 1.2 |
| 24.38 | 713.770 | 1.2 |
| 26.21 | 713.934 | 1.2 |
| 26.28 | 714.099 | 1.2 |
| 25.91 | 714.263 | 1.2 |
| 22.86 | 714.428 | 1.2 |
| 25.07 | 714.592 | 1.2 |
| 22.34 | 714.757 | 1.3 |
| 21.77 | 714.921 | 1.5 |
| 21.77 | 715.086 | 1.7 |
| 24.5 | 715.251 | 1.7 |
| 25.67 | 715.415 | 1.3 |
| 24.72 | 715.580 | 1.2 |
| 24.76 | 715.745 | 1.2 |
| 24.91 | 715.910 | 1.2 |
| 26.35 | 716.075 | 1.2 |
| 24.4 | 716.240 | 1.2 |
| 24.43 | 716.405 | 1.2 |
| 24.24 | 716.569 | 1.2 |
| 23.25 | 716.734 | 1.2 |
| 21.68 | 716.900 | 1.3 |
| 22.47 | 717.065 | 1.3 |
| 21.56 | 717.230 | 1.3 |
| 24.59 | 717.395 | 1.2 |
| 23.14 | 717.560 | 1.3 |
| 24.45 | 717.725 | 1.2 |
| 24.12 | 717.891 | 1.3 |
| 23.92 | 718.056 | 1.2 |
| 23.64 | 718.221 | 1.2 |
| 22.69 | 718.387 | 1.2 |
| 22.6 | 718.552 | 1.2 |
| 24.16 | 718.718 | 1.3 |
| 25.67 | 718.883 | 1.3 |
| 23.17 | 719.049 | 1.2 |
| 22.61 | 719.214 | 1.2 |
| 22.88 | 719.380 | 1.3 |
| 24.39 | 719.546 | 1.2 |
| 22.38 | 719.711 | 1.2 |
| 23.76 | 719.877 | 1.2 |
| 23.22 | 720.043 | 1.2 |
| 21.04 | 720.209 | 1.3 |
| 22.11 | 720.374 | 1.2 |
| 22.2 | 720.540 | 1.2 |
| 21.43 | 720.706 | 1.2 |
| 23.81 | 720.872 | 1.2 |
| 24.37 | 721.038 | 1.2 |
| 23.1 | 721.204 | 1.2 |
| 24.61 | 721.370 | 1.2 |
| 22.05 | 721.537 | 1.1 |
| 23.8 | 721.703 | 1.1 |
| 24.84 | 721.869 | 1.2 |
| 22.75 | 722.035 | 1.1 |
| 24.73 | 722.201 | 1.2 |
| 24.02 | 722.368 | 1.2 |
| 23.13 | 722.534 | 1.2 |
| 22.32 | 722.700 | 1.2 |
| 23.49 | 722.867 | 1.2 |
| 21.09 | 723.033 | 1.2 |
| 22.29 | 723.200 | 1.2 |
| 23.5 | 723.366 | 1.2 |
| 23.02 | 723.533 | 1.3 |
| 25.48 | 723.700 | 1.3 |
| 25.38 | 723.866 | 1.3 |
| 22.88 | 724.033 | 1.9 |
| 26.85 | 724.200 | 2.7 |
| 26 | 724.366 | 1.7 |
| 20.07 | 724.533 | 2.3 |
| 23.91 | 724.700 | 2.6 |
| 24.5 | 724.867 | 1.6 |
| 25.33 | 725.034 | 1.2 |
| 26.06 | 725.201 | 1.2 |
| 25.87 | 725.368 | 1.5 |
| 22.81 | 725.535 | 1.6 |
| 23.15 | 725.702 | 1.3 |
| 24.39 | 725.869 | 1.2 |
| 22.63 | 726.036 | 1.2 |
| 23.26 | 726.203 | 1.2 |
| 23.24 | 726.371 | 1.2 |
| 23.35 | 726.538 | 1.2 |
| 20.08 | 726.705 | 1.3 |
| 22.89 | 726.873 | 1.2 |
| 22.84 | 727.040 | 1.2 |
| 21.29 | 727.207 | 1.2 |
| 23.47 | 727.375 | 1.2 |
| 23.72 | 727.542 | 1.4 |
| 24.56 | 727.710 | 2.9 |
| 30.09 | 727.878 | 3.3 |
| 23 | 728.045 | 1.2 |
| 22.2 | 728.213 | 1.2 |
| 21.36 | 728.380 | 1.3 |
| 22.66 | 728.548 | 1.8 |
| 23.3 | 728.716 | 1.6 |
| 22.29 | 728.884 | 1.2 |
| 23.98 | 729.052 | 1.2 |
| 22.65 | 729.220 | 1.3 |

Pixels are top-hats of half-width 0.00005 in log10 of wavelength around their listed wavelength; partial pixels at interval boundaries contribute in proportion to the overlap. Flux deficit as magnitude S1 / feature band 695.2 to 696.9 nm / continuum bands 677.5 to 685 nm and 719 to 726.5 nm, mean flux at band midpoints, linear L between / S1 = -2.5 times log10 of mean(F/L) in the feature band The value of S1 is 0.02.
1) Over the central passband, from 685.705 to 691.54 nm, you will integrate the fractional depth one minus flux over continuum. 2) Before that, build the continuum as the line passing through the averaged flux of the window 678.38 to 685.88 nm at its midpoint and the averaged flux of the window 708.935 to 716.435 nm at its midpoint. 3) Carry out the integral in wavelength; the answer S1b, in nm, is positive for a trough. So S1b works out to 0.53 nm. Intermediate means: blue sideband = 25.2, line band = 22.8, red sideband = 24.8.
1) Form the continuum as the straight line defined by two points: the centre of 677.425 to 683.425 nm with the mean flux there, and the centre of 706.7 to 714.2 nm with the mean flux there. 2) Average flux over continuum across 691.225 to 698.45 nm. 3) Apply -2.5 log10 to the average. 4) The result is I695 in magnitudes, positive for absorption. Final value 0.041 mag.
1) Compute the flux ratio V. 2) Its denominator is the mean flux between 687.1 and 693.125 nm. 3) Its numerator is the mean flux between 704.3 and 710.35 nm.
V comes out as 1.10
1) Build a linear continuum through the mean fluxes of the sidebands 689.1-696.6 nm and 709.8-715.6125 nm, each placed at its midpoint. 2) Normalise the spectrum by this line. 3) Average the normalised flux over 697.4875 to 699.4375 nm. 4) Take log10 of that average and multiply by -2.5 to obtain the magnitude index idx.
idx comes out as 0.02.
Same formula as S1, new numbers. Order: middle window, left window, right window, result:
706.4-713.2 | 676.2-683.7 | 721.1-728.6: -0.05 mag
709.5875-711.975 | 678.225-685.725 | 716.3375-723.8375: -0.07 mag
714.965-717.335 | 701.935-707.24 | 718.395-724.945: 0.01 mag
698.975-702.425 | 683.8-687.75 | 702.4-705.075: 0.02 mag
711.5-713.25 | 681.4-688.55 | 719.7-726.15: -0.06 mag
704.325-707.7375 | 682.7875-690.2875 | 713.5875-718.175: -0.08 mag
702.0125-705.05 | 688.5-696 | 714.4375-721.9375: -0.05 mag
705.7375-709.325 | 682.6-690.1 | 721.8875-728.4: -0.11 mag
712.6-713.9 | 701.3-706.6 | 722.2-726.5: 0.01 mag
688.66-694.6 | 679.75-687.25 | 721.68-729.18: 0.00 mag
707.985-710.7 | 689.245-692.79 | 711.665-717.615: -0.06 mag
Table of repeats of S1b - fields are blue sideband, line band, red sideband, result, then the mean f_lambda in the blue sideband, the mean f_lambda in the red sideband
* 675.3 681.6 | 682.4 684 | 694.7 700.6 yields -0.03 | 25.3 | 24.3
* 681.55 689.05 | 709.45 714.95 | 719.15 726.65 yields -0.30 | 23.5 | 23.5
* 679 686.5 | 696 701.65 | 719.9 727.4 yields 0.03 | 25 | 23.4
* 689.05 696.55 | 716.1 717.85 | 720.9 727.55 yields 0.02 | 24.5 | 23.6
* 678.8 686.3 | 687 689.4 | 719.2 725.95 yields 0.36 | 25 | 23.6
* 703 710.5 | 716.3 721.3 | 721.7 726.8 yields 0.20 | 25.4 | 23.7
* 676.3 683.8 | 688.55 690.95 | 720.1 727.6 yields 0.13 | 25.4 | 23.4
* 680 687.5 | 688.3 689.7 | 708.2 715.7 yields 0.17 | 24.6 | 24.9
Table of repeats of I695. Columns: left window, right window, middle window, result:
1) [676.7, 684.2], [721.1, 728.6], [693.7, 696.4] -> 0.021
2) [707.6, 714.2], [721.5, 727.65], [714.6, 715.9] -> 0.040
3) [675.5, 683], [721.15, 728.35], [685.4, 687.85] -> 0.078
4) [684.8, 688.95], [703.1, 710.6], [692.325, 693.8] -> -0.081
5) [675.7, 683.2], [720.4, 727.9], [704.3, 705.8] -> -0.032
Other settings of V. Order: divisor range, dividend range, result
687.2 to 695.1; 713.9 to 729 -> 1.00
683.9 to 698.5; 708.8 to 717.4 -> 1.04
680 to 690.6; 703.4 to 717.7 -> 1.04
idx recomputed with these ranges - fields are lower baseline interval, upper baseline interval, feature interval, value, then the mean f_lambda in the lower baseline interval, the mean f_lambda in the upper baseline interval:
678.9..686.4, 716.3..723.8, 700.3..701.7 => 0.016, 25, 23.3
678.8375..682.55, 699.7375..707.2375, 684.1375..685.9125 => 0.045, 25.4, 25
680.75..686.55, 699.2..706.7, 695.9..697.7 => 0.022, 24.8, 24.9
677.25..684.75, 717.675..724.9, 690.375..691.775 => 0.051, 25.4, 23.5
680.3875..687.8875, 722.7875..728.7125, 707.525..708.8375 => -0.067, 24.4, 23.6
